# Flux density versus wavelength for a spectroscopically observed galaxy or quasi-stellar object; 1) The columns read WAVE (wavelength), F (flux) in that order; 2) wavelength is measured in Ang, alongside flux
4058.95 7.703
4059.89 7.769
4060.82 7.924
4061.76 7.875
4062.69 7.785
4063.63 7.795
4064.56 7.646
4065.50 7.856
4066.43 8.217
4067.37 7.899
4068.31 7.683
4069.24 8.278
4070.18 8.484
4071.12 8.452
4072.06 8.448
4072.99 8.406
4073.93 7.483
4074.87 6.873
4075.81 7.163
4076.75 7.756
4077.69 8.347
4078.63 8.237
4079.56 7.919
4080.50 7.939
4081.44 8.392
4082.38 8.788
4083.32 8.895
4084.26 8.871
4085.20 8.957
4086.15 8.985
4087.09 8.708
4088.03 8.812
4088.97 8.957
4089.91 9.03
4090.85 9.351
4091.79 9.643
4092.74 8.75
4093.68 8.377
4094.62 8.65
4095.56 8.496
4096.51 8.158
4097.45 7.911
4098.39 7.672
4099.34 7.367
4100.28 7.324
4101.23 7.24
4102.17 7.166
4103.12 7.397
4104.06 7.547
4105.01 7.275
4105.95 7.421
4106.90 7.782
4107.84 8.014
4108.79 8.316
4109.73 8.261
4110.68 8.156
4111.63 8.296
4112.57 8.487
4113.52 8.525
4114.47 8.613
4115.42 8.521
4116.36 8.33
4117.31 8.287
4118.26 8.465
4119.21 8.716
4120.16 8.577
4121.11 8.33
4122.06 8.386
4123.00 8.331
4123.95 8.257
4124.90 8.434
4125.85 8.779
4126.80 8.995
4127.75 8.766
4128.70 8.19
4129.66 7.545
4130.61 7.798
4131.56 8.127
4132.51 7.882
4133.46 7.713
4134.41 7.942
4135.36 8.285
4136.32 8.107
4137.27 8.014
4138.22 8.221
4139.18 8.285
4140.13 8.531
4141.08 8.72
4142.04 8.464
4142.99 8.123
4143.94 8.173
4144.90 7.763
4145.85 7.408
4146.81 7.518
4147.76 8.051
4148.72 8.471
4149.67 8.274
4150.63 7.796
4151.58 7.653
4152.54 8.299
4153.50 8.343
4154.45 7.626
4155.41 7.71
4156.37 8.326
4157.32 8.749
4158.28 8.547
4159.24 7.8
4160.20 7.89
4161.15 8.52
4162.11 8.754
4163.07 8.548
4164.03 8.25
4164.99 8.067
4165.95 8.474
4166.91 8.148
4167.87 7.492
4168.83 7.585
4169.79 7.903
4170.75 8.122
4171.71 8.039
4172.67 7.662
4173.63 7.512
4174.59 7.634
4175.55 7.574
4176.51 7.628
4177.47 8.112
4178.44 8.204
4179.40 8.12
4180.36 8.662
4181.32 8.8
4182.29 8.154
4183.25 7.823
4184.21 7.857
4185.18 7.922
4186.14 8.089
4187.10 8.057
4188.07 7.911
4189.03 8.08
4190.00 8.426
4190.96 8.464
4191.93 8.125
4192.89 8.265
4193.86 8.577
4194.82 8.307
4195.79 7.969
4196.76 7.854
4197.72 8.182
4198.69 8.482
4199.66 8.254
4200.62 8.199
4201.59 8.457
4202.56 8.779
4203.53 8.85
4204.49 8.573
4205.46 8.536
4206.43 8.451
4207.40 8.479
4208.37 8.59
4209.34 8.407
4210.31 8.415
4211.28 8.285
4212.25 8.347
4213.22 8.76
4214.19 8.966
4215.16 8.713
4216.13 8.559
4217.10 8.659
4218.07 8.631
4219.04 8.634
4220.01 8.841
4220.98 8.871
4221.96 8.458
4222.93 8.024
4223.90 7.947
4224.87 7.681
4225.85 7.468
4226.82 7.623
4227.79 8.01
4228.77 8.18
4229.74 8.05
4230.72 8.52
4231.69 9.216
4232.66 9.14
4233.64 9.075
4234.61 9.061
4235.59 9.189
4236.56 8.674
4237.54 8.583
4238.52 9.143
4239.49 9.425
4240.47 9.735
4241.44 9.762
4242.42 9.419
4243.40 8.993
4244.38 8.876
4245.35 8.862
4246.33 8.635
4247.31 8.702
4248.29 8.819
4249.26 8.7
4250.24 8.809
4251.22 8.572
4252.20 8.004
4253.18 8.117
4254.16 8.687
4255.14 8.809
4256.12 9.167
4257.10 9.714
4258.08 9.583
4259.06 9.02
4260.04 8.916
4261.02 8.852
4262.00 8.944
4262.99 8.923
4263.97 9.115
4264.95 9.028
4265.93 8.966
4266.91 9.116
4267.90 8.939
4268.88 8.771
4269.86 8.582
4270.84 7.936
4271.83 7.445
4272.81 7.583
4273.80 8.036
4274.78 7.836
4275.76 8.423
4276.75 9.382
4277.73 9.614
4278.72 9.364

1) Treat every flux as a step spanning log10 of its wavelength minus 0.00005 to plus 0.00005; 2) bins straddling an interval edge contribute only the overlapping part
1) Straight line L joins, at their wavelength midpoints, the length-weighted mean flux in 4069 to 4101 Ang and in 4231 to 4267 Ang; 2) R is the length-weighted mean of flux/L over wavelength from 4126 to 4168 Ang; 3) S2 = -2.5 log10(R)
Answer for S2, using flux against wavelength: 0.06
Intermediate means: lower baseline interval 8.34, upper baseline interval 8.98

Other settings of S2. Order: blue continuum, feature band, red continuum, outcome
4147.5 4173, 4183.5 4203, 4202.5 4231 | 0.01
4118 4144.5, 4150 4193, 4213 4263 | 0.05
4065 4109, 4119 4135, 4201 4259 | 0.00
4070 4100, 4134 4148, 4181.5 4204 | 0.03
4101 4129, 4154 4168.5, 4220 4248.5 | 0.03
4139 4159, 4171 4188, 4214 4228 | 0.03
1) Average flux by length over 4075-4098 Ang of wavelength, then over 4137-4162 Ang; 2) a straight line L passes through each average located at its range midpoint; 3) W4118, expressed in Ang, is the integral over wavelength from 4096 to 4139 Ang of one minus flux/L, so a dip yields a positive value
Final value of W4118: 1.2 Ang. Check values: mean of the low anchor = 8.52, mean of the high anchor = 8.14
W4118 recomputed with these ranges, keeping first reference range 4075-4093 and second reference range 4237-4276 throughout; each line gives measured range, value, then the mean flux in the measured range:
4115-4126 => 0.22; 8.45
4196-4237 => 1.24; 8.48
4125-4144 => 0.87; 8.24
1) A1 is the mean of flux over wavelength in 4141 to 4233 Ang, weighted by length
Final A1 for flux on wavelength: 8.22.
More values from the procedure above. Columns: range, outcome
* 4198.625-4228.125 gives 8.42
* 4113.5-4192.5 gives 8.16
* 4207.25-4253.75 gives 8.64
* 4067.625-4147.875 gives 8.21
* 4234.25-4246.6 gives 9.11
